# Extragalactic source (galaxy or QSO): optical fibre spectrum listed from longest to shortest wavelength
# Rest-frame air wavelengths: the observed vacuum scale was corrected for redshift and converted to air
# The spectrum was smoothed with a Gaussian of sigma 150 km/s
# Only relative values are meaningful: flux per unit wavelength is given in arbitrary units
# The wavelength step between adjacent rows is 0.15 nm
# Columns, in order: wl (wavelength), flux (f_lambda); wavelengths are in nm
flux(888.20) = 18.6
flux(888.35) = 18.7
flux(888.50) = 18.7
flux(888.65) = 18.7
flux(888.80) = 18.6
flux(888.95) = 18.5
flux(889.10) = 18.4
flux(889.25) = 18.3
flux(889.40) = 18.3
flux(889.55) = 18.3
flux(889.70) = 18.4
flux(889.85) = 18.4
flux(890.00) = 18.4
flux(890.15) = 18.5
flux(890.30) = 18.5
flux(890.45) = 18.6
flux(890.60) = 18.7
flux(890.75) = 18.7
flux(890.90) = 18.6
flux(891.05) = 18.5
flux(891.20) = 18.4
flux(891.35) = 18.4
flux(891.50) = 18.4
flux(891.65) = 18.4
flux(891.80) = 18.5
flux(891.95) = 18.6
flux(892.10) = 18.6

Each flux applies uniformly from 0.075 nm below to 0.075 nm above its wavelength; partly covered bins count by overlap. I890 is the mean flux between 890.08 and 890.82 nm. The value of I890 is 18.6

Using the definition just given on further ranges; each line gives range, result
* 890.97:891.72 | 18.4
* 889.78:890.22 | 18.4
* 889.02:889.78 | 18.3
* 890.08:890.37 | 18.5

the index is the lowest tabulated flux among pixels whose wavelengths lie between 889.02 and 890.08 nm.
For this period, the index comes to 18.3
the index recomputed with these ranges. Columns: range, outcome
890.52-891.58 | 18.4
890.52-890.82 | 18.7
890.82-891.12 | 18.5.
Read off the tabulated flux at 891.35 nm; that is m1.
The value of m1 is 18.4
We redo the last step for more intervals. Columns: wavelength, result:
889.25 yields 18.3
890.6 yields 18.7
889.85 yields 18.4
